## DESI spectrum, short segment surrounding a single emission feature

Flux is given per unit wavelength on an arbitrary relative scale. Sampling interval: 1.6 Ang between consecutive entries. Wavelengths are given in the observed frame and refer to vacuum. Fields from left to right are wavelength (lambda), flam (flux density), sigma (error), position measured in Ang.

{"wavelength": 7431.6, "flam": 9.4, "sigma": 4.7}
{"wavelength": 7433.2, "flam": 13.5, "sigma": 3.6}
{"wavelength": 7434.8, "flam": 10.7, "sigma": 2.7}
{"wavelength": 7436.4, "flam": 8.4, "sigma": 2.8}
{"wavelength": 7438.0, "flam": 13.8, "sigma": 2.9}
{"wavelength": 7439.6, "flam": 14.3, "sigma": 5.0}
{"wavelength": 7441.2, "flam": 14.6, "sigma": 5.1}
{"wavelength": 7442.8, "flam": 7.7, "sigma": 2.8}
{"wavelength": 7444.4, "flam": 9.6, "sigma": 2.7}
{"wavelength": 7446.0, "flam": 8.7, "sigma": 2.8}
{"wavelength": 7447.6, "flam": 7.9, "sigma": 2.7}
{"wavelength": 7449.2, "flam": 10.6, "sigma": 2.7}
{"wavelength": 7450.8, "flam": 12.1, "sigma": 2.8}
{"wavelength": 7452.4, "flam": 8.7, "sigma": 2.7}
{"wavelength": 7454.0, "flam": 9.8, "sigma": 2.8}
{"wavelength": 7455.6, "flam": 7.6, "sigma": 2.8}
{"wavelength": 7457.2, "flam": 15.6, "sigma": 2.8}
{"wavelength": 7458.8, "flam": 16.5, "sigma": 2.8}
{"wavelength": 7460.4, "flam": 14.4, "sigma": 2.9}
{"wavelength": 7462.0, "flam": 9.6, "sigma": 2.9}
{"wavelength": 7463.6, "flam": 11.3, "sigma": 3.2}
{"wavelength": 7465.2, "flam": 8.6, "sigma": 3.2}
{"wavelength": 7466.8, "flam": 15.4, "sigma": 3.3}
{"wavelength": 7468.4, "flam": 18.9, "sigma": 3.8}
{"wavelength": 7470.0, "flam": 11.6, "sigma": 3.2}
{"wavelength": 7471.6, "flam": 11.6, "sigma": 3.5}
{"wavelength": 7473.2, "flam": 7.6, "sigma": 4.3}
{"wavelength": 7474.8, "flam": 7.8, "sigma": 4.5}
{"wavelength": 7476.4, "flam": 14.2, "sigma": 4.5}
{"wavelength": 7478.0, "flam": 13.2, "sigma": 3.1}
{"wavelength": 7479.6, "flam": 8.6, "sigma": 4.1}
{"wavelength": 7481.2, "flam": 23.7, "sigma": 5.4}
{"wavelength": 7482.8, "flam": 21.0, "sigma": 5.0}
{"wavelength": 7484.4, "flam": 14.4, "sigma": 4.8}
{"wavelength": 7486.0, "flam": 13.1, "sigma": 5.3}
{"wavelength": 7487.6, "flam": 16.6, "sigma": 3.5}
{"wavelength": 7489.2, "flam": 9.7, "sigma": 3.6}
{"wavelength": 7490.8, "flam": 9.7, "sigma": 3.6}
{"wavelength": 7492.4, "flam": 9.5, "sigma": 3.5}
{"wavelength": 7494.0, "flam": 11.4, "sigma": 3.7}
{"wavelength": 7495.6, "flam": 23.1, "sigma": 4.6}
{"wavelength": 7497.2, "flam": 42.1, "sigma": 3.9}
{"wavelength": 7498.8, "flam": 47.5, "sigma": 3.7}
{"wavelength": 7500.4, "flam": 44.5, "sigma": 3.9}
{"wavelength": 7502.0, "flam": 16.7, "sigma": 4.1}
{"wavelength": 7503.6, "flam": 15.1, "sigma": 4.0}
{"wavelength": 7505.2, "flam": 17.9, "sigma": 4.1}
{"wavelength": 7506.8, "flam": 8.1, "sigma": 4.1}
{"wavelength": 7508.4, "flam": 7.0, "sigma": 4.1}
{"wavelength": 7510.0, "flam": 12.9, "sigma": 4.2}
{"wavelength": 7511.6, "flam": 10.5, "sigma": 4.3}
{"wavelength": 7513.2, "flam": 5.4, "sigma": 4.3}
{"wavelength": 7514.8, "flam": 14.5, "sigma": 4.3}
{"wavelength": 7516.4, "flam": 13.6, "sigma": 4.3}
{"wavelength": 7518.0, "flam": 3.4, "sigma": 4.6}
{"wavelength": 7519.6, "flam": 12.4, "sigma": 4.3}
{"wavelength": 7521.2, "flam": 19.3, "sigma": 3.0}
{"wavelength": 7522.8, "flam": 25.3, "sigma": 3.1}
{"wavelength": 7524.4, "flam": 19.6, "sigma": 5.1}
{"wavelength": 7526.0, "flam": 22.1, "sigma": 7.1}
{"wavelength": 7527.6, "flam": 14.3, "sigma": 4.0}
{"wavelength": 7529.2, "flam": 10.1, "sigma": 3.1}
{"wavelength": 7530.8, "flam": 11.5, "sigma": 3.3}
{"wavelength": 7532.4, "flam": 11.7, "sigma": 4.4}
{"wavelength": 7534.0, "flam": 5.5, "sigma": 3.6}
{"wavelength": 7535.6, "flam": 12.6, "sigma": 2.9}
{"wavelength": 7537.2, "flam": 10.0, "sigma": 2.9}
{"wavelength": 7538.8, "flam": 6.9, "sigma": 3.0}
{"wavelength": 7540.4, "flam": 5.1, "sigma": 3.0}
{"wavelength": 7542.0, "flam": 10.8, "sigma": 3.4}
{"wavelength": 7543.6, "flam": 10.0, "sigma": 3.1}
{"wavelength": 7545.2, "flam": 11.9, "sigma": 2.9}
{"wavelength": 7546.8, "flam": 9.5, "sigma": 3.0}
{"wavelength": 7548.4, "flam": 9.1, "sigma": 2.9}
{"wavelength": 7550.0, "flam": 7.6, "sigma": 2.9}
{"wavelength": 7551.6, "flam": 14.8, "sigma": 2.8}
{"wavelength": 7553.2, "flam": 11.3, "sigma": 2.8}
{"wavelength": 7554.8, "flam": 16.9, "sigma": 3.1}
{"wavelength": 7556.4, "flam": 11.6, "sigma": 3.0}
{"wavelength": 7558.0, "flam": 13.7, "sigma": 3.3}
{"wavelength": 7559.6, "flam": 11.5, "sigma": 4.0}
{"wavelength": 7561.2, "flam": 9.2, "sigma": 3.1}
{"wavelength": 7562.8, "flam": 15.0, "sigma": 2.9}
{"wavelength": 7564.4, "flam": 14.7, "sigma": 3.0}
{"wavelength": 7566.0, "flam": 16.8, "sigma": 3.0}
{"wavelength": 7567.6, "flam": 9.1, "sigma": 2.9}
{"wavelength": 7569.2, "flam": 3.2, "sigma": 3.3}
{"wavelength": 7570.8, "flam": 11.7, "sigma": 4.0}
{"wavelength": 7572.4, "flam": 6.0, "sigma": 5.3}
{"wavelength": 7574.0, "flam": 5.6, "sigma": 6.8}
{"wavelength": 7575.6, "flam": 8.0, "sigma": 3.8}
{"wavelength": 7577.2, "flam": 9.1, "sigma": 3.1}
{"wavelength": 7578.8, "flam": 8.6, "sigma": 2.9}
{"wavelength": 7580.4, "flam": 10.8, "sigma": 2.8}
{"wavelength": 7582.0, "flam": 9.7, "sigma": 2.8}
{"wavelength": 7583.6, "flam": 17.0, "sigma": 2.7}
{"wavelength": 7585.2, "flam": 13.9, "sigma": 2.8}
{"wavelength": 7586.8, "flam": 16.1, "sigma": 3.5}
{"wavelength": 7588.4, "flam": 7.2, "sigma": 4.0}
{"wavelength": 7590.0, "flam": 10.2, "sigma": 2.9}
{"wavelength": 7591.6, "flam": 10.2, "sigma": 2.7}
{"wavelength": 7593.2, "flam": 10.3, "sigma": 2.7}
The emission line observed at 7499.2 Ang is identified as H-alpha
